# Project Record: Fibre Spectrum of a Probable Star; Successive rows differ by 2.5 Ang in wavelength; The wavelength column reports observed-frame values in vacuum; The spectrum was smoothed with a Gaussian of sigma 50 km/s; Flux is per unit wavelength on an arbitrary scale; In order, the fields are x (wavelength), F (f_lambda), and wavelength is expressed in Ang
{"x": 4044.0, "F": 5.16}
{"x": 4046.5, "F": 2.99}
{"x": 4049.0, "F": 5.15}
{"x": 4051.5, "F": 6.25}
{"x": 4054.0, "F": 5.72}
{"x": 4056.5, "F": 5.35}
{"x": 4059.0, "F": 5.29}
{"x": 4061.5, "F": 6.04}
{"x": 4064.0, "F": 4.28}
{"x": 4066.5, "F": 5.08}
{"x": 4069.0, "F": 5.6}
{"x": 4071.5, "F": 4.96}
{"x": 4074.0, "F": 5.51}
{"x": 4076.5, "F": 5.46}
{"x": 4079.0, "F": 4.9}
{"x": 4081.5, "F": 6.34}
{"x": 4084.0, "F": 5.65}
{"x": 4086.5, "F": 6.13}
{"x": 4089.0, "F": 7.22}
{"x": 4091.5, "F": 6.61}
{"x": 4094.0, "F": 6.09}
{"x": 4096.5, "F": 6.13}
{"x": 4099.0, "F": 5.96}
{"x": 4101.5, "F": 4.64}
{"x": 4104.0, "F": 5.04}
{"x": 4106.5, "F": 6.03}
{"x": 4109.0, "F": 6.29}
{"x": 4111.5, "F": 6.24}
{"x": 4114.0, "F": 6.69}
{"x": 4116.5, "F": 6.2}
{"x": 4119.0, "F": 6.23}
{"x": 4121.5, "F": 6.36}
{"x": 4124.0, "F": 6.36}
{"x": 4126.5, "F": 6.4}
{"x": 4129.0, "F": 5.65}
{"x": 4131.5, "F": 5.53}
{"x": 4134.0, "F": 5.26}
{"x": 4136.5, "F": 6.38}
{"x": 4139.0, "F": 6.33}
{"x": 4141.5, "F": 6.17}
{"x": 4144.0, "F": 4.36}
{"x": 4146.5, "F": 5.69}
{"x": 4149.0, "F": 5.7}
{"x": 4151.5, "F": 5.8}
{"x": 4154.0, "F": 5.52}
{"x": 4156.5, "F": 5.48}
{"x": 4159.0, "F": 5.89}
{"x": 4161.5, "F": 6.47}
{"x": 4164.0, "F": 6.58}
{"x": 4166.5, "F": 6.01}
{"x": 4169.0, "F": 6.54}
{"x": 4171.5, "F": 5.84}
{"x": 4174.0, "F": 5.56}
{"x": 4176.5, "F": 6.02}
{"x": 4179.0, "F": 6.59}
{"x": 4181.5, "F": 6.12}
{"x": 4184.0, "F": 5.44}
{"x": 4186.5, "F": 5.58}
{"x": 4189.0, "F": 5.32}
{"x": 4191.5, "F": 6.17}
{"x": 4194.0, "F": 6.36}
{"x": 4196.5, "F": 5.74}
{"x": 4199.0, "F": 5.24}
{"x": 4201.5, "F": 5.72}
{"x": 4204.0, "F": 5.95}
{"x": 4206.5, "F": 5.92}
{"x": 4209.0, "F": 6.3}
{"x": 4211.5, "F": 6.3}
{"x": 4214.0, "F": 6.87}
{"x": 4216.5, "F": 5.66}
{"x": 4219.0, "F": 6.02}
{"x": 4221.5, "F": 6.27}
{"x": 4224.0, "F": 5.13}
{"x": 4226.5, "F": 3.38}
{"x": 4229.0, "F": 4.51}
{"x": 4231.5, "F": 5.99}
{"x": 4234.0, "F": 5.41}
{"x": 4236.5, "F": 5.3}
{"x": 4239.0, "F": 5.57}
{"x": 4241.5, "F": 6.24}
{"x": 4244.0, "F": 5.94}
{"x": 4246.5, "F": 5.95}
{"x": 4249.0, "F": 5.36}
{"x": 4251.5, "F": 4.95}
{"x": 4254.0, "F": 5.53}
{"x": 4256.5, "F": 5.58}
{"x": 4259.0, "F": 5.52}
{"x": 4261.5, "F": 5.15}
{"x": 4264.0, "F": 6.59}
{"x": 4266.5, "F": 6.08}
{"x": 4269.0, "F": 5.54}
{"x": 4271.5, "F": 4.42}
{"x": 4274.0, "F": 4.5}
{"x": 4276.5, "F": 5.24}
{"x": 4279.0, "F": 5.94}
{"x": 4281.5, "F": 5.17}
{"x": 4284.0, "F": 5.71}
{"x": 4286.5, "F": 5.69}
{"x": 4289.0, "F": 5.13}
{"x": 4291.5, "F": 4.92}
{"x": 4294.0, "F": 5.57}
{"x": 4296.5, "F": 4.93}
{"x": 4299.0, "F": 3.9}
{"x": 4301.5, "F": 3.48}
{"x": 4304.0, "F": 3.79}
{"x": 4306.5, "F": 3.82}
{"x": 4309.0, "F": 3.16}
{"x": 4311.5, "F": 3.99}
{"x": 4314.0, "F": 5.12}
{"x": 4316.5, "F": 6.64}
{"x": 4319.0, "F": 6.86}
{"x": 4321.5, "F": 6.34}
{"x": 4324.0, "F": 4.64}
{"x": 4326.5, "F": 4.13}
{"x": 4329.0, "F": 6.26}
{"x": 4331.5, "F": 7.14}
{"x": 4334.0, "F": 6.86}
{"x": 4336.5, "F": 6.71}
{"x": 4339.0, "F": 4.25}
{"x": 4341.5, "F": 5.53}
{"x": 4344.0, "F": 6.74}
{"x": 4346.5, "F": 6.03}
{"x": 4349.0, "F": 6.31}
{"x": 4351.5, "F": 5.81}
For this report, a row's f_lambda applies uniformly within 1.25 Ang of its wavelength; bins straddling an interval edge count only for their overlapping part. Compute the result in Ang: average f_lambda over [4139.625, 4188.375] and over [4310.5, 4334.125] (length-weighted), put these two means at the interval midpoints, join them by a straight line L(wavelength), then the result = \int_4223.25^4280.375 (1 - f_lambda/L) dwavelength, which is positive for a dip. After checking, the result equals 4.2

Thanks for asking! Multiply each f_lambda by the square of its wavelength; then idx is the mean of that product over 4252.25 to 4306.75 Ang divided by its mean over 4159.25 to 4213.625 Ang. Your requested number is 0.89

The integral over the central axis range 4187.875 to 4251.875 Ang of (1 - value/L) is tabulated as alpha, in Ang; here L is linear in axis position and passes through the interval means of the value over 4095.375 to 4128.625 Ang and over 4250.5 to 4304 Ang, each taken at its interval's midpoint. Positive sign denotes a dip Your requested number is -2.4 Ang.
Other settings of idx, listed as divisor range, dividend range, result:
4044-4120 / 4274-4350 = 1.05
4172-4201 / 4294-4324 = 0.87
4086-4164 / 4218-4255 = 0.96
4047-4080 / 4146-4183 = 1.19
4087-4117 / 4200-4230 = 0.98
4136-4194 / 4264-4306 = 0.90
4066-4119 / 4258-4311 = 0.92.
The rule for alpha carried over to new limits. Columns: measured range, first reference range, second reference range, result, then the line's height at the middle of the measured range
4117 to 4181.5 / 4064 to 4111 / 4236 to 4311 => -4.9 Ang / 5.53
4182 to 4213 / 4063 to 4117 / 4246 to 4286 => -1.5 Ang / 5.58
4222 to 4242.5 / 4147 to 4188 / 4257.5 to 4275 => 1.4 Ang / 5.6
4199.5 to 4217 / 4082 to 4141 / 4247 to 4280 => -1.3 Ang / 5.66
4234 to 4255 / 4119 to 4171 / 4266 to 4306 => -1.4 Ang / 5.24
